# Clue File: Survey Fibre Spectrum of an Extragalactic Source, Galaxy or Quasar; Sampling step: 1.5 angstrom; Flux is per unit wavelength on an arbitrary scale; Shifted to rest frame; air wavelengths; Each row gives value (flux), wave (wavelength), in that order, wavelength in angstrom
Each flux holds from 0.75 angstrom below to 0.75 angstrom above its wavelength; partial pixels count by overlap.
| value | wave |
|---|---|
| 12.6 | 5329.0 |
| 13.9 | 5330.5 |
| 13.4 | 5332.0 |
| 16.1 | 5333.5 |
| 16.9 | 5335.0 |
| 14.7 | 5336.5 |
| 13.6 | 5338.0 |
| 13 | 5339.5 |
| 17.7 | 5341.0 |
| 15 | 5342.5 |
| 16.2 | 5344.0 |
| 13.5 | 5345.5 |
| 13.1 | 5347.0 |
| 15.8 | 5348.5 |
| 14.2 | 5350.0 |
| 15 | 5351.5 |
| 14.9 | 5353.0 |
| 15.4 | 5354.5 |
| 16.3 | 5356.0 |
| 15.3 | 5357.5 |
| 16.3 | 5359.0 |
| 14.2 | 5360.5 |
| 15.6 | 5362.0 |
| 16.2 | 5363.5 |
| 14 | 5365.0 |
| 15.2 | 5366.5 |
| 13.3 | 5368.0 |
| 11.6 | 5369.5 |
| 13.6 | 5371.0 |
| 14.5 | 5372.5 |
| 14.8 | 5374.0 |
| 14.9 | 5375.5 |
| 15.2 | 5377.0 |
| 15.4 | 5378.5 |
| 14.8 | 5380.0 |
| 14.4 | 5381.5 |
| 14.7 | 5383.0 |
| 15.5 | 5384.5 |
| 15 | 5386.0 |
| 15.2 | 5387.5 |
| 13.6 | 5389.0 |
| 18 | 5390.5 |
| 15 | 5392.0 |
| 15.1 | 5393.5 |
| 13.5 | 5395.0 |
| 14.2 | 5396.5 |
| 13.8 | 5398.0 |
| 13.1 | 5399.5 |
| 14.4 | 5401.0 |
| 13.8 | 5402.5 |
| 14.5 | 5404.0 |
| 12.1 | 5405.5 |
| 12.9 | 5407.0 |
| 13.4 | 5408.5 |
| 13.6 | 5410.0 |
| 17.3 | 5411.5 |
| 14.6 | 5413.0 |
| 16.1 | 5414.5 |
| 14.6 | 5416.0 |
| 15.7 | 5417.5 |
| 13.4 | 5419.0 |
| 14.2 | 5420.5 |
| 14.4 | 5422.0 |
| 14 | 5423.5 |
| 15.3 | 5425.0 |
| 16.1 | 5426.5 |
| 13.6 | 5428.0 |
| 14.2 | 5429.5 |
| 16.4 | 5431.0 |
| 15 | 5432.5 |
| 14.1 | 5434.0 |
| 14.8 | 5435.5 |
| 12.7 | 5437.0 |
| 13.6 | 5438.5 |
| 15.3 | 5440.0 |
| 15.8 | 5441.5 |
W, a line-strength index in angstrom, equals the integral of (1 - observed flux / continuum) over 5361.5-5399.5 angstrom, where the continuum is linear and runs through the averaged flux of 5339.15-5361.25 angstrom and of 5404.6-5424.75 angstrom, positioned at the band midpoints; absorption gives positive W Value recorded 0.3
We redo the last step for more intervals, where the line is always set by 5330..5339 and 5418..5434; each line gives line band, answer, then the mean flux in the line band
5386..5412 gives 0.6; 14.3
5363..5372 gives 0.5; 13.9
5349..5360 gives -0.5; 15.3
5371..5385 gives -0.1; 14.8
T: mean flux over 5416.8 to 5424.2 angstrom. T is 14.3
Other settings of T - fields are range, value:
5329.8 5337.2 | 15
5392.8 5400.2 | 13.9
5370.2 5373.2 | 14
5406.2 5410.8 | 13.3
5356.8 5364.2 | 15.5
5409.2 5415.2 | 15.4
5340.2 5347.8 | 15.1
